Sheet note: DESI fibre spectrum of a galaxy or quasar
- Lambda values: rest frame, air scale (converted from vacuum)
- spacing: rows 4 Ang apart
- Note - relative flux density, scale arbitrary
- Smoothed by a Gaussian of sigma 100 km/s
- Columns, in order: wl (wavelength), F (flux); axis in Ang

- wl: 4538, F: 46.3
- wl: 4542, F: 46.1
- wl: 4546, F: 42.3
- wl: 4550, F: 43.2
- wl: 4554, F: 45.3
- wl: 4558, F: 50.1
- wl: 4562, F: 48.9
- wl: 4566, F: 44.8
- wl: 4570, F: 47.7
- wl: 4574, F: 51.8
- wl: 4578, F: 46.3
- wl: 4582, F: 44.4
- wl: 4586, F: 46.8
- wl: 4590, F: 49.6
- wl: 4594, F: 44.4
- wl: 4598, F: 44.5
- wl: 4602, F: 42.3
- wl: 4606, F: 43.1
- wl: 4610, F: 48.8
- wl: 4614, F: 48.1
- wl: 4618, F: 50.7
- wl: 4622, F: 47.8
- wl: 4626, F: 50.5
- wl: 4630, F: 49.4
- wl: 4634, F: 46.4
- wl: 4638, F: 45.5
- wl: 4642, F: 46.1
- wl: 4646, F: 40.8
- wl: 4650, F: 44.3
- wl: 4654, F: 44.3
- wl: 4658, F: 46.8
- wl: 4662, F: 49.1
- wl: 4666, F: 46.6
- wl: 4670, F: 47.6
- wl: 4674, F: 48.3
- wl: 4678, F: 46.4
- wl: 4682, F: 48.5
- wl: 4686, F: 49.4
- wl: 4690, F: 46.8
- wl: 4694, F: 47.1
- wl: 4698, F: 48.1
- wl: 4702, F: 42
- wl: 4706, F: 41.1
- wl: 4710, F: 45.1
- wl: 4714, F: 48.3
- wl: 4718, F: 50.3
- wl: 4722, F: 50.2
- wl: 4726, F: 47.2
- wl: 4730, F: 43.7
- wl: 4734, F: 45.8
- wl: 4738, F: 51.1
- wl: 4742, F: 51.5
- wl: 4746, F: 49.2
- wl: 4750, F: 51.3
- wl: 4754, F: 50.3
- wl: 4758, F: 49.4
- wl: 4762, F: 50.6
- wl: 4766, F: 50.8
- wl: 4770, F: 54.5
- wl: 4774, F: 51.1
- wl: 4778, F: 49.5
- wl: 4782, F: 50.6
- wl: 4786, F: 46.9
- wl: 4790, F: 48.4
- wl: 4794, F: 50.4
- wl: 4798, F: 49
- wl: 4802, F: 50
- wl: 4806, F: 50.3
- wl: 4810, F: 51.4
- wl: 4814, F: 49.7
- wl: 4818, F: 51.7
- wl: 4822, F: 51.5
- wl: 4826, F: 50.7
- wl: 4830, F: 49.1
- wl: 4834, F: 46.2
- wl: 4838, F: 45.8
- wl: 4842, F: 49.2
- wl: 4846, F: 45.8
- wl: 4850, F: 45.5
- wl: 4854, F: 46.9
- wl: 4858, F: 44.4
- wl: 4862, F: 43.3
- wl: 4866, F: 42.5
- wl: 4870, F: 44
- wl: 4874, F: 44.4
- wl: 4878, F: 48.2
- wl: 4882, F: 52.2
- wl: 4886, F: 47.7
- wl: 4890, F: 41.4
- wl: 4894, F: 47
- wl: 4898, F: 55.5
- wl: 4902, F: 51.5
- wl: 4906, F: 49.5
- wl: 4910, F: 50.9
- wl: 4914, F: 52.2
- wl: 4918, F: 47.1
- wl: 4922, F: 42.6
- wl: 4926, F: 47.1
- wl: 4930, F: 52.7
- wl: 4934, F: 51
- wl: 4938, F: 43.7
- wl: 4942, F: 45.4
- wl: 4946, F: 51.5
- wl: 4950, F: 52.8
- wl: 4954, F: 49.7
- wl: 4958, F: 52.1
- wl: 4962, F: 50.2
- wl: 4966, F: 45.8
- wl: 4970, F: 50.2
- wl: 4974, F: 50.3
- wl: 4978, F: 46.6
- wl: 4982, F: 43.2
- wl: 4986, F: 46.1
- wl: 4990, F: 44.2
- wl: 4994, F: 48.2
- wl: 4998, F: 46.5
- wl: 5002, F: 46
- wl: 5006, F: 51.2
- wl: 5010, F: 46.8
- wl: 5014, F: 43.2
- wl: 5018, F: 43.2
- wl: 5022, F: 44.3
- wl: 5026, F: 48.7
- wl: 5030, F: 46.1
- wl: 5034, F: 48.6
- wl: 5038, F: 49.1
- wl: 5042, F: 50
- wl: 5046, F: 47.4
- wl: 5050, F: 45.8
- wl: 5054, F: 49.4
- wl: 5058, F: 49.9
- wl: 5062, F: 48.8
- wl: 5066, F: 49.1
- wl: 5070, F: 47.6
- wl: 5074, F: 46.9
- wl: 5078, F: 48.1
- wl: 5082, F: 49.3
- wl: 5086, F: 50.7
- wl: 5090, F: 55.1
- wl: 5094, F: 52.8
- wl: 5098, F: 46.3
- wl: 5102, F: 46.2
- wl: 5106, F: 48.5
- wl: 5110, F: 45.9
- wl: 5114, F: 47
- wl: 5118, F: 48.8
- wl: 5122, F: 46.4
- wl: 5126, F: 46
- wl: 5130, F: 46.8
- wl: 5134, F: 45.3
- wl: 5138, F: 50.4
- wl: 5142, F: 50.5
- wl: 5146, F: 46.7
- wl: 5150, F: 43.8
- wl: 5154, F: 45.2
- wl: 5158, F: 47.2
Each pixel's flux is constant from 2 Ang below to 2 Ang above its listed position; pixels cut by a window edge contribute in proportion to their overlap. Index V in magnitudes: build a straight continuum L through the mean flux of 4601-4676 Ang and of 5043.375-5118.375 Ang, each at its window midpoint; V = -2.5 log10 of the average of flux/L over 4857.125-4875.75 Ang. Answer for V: 0.10 mag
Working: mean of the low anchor 46.7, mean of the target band 43.7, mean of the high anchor 48.6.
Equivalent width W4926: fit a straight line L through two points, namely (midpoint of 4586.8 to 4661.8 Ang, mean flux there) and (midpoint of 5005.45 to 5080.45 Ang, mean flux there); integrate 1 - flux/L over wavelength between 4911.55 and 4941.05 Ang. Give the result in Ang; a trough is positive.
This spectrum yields -0.5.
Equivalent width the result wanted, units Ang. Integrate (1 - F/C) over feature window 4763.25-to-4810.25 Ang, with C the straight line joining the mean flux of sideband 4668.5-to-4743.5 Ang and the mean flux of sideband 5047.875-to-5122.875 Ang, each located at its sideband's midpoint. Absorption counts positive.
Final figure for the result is -2.6 Ang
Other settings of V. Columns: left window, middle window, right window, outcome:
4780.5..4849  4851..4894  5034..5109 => 0.08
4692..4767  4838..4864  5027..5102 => 0.06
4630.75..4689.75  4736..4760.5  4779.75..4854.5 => -0.06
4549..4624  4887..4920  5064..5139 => -0.04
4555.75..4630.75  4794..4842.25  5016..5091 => -0.04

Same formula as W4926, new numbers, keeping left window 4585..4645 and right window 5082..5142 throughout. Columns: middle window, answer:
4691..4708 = 0.9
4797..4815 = -1.0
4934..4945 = 0.3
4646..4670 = 0.6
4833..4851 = 0.4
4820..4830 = -0.7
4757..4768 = -0.7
